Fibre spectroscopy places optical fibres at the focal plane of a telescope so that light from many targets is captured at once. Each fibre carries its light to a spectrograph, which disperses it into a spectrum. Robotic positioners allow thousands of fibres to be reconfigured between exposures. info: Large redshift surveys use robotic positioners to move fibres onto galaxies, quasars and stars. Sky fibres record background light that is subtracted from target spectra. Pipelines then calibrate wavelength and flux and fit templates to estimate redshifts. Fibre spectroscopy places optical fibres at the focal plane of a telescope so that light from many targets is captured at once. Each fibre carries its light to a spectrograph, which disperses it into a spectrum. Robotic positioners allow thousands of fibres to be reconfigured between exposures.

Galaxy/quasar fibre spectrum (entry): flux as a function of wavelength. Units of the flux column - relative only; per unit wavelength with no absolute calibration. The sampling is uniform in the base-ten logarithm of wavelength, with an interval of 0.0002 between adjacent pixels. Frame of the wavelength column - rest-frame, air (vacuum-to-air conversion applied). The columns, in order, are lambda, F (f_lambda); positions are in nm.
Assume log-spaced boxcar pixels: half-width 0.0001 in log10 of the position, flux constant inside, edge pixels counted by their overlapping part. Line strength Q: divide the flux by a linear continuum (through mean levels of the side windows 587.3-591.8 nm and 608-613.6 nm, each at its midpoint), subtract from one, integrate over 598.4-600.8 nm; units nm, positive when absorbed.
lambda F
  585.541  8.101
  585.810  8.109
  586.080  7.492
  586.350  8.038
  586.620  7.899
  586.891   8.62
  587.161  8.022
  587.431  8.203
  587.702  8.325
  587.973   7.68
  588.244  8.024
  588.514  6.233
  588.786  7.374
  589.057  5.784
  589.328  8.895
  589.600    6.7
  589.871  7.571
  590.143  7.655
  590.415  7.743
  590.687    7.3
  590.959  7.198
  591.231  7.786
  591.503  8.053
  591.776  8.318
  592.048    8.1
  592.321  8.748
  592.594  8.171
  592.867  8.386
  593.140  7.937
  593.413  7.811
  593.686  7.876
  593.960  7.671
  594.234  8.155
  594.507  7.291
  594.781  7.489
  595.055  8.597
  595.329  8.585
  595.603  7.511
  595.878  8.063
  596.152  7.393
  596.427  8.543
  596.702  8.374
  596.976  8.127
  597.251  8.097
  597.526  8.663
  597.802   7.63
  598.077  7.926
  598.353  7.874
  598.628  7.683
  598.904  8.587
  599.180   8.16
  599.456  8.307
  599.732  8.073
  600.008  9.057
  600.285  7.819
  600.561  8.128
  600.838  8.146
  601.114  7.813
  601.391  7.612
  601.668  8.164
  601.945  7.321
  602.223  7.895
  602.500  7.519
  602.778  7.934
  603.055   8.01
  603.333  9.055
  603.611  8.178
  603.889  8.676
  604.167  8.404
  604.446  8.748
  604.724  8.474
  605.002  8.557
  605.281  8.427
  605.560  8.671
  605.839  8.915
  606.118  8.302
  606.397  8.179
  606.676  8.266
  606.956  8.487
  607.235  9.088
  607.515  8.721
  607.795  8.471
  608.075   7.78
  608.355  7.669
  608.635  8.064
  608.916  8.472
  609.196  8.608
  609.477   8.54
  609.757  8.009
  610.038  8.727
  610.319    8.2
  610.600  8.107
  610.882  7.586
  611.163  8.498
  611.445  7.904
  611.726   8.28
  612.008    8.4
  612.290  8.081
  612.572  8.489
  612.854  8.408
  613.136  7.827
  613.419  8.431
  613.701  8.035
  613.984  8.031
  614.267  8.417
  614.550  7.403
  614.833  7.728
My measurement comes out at -0.10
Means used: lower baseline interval 7.56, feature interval 8.21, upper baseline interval 8.21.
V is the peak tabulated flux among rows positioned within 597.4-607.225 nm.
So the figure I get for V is 9.057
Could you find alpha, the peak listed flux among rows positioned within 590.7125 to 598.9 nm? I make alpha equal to 8.748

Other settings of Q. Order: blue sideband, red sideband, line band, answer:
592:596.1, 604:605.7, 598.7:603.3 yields 0.167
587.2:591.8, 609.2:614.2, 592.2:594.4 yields -0.114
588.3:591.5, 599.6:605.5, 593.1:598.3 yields -0.167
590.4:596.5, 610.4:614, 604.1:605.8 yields -0.104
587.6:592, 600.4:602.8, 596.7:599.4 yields -0.125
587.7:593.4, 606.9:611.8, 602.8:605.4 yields -0.114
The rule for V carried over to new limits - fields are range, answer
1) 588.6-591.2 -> 8.895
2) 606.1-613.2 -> 9.088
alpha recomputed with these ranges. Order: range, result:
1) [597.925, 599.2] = 8.587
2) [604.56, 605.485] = 8.557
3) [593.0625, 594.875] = 8.155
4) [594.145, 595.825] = 8.597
